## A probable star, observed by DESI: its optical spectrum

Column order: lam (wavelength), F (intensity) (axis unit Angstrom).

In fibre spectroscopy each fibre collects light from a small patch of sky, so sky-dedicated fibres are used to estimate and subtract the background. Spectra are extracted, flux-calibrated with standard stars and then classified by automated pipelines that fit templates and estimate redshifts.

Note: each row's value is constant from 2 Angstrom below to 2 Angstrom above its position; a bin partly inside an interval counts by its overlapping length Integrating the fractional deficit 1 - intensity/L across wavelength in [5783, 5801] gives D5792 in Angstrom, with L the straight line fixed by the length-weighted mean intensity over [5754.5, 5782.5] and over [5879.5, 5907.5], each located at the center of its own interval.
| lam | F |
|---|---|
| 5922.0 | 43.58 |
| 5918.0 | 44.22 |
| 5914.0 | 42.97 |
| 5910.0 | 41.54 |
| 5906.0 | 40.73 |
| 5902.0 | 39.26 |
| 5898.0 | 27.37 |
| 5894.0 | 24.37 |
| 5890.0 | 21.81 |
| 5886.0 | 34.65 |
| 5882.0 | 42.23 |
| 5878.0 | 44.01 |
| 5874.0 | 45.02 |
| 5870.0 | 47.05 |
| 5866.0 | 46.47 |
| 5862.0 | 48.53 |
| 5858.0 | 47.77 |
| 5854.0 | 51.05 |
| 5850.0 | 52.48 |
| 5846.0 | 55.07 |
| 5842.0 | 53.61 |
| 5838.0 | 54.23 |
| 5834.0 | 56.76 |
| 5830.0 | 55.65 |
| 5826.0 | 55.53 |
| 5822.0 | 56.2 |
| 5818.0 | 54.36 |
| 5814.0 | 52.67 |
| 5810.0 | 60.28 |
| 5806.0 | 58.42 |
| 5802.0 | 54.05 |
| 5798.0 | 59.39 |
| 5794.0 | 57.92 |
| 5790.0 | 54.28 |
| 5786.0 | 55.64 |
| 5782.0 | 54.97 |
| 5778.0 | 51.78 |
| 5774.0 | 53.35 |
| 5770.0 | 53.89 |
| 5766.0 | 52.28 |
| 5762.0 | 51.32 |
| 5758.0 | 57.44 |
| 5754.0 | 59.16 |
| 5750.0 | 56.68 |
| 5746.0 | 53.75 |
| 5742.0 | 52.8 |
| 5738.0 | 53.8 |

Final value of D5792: -2.42 Angstrom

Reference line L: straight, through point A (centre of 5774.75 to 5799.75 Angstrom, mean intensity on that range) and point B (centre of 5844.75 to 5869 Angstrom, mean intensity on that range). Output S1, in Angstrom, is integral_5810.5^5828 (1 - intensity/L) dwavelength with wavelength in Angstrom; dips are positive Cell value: -0.7 Angstrom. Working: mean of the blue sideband 55.5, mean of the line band 55.2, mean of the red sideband 49.9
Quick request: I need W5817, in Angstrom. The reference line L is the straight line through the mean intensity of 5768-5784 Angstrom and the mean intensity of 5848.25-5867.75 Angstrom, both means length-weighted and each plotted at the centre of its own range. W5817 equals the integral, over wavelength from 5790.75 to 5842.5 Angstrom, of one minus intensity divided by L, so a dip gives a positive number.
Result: -4.7 Angstrom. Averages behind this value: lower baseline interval 53.5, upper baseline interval 49.3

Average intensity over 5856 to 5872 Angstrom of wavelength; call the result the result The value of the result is 47.5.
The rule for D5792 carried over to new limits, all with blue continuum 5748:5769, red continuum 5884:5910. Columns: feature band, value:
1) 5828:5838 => -3.04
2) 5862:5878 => -4.16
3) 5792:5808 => -3.01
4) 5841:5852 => -3.55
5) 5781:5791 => -0.85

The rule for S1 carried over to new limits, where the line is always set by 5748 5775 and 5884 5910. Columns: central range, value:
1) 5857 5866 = -2.3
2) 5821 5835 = -3.9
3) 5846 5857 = -3.4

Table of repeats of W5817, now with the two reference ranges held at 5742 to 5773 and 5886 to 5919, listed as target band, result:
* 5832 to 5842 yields -2.6 Angstrom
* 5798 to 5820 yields -3.9 Angstrom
